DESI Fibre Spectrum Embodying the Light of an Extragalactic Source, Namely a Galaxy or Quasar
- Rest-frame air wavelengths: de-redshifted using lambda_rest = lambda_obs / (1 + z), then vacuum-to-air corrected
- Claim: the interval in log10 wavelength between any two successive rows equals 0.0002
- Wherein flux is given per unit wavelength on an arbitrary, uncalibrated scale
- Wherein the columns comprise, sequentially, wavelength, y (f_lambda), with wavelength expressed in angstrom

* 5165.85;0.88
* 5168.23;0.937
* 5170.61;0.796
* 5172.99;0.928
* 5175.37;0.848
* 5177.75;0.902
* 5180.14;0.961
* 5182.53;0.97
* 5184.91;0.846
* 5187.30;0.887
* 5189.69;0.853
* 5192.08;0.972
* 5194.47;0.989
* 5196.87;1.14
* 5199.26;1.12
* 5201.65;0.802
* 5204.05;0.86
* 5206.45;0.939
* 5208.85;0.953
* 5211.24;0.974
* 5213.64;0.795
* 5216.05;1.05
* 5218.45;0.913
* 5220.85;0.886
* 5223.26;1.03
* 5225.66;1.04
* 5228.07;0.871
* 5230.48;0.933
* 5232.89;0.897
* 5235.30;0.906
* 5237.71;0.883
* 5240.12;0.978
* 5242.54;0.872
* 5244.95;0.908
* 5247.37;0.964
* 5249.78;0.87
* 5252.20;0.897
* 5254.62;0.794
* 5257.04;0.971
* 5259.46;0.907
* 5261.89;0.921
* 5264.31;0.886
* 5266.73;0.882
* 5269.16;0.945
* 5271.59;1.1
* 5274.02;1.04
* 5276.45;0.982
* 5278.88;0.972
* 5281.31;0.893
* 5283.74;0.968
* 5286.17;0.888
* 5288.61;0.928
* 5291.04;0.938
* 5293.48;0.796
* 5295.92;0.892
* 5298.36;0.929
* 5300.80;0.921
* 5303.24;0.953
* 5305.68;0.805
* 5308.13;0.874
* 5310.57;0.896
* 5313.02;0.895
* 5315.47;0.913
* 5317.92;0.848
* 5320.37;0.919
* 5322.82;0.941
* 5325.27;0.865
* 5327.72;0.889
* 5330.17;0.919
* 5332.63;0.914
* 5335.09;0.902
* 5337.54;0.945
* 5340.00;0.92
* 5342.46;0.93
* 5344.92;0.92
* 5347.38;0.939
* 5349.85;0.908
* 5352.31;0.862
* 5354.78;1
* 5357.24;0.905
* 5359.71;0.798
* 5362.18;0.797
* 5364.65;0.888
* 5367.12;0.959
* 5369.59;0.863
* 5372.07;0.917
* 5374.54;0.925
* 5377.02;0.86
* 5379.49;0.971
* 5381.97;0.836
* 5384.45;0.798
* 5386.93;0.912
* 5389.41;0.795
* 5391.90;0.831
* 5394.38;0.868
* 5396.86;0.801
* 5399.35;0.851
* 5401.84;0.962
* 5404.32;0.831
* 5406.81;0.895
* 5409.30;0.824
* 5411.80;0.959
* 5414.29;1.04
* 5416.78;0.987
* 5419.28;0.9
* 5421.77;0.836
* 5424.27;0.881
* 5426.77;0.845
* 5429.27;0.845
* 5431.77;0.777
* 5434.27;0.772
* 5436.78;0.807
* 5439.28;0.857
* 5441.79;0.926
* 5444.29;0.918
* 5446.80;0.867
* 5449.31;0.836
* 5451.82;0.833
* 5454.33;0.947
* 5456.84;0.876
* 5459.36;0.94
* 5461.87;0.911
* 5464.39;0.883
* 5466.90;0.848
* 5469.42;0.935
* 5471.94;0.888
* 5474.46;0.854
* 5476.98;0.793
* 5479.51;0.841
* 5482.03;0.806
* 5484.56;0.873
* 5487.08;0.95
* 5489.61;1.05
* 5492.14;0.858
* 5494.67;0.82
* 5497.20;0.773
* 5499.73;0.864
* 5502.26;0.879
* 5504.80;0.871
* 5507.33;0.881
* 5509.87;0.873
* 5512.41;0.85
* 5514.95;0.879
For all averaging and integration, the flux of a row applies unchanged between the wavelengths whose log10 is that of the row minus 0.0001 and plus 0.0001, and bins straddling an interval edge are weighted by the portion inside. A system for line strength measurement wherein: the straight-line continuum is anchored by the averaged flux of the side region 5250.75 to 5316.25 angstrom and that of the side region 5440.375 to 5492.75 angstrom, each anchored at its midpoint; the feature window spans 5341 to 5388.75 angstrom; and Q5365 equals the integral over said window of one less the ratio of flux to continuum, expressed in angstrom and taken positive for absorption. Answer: 0.6 angstrom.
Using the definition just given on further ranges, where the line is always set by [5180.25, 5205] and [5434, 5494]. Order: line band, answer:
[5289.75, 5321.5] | 0.94 angstrom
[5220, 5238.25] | 0.06 angstrom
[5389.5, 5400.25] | 0.76 angstrom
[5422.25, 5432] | 0.49 angstrom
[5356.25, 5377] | 0.52 angstrom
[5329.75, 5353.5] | -0.18 angstrom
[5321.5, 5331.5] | 0.10 angstrom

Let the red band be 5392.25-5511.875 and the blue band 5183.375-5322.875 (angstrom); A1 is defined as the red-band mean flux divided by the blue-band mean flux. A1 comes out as 0.9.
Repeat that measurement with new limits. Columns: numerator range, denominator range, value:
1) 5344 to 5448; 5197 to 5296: 0.94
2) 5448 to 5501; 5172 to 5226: 0.93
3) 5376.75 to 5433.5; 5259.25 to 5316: 0.95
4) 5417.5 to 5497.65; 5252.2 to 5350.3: 0.95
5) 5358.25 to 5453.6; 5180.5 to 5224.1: 0.92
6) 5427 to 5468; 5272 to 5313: 0.94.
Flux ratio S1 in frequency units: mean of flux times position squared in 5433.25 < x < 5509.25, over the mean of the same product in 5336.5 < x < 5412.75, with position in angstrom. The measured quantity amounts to 1.0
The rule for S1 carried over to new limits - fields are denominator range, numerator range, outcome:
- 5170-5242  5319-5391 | 1.02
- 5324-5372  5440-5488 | 1.02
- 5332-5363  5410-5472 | 1.01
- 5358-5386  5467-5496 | 1.04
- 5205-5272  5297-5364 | 1.01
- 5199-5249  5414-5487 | 1.02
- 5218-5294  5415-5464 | 1.01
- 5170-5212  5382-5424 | 1.02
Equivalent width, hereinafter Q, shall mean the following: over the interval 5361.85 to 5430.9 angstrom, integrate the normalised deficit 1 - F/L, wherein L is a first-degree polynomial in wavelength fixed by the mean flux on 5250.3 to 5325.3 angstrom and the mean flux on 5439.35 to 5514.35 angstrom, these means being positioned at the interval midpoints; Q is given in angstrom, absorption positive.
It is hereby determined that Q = 0.87 angstrom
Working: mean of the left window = 0.915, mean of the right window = 0.877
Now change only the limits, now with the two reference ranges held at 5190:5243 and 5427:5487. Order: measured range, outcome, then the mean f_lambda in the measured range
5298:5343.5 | 0.3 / 0.904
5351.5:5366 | 0.3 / 0.876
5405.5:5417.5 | -0.8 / 0.938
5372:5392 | 0.4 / 0.871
